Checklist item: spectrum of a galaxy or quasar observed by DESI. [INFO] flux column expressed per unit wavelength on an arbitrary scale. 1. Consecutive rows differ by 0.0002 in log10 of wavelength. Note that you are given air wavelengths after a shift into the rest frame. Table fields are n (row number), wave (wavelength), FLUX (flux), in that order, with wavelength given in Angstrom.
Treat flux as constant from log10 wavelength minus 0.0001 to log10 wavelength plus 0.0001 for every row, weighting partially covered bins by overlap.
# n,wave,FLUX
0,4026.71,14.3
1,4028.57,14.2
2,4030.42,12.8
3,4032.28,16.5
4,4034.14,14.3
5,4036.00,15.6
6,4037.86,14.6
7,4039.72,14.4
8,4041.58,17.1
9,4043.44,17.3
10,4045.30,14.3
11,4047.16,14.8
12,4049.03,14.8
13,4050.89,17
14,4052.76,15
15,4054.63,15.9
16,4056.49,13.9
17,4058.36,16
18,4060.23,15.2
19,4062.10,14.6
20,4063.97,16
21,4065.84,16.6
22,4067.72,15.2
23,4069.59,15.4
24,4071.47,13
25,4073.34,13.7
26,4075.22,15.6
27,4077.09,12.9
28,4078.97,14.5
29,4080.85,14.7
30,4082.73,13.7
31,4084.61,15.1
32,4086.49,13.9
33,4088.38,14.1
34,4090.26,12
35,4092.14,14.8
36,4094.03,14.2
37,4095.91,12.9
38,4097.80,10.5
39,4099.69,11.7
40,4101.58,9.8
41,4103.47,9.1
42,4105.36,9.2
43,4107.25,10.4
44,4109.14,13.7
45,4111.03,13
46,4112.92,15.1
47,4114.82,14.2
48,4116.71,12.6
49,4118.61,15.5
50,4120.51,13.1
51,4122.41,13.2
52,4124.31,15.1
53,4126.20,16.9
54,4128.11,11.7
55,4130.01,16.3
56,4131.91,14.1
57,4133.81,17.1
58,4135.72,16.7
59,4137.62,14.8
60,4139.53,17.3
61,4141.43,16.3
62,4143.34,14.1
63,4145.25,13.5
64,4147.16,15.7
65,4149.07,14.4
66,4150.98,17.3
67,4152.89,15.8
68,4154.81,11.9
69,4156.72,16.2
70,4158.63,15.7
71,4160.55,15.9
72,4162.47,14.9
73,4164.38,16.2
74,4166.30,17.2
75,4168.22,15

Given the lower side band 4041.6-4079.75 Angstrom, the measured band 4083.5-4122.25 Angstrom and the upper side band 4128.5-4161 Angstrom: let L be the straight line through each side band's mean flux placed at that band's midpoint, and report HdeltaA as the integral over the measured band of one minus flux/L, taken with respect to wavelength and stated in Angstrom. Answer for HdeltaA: 6.4 Angstrom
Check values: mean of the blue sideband 15.1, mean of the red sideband 15.4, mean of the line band 12.8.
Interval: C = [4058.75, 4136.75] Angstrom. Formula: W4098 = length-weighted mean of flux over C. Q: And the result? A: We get 13.8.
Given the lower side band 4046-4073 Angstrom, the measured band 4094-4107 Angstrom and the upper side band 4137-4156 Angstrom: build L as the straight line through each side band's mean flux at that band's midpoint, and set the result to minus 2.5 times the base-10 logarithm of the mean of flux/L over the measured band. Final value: 0.37 mag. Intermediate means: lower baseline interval 15.2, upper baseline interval 15.1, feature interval 10.8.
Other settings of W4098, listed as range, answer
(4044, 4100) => 14.4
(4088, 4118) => 12.3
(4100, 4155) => 14.1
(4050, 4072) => 15.4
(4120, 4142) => 15.2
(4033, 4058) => 15.3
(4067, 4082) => 14.4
